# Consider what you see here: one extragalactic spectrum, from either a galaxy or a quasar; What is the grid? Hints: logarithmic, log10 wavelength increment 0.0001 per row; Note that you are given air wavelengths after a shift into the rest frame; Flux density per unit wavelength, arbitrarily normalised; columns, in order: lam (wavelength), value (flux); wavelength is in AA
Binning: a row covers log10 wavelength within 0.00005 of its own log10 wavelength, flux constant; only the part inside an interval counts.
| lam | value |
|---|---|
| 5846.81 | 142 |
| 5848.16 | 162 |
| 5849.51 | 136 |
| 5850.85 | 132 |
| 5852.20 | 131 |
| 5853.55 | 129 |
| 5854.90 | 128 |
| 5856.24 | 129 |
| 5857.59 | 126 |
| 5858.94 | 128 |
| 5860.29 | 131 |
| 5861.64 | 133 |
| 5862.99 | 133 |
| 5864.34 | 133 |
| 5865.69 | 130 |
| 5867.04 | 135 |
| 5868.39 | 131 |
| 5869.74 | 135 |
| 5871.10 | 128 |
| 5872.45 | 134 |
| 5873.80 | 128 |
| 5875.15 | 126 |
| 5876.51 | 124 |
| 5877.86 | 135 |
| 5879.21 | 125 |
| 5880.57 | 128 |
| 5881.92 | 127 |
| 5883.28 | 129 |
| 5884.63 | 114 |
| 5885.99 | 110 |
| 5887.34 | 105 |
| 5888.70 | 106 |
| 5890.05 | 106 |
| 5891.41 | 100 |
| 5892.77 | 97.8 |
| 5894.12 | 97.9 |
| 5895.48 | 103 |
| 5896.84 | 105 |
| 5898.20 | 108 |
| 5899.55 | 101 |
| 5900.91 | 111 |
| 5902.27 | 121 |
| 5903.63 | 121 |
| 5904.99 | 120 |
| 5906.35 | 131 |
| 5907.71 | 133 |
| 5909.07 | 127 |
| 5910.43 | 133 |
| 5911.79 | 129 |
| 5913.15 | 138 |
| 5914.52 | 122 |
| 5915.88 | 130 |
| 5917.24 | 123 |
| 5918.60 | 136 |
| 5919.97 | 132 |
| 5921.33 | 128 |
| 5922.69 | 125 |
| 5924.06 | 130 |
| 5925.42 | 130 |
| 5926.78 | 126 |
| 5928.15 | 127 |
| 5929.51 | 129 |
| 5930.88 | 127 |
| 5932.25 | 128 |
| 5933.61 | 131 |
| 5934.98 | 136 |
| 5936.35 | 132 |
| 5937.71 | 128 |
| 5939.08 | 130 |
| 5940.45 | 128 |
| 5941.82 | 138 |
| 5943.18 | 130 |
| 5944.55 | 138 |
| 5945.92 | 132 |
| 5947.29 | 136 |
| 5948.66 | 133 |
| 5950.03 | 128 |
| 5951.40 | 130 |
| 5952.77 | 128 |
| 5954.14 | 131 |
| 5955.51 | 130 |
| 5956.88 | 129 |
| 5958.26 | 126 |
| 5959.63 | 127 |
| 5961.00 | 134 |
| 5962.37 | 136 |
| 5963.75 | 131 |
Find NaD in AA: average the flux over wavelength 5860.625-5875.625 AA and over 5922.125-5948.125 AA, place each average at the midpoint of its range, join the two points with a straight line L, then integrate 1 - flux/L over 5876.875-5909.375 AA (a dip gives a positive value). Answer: 4.0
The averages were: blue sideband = 132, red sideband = 131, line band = 115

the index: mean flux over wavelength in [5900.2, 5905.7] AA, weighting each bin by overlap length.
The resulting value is 118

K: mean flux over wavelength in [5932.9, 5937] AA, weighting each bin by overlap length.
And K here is 133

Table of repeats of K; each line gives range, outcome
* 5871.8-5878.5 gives 129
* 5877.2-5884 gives 129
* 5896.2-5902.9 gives 109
